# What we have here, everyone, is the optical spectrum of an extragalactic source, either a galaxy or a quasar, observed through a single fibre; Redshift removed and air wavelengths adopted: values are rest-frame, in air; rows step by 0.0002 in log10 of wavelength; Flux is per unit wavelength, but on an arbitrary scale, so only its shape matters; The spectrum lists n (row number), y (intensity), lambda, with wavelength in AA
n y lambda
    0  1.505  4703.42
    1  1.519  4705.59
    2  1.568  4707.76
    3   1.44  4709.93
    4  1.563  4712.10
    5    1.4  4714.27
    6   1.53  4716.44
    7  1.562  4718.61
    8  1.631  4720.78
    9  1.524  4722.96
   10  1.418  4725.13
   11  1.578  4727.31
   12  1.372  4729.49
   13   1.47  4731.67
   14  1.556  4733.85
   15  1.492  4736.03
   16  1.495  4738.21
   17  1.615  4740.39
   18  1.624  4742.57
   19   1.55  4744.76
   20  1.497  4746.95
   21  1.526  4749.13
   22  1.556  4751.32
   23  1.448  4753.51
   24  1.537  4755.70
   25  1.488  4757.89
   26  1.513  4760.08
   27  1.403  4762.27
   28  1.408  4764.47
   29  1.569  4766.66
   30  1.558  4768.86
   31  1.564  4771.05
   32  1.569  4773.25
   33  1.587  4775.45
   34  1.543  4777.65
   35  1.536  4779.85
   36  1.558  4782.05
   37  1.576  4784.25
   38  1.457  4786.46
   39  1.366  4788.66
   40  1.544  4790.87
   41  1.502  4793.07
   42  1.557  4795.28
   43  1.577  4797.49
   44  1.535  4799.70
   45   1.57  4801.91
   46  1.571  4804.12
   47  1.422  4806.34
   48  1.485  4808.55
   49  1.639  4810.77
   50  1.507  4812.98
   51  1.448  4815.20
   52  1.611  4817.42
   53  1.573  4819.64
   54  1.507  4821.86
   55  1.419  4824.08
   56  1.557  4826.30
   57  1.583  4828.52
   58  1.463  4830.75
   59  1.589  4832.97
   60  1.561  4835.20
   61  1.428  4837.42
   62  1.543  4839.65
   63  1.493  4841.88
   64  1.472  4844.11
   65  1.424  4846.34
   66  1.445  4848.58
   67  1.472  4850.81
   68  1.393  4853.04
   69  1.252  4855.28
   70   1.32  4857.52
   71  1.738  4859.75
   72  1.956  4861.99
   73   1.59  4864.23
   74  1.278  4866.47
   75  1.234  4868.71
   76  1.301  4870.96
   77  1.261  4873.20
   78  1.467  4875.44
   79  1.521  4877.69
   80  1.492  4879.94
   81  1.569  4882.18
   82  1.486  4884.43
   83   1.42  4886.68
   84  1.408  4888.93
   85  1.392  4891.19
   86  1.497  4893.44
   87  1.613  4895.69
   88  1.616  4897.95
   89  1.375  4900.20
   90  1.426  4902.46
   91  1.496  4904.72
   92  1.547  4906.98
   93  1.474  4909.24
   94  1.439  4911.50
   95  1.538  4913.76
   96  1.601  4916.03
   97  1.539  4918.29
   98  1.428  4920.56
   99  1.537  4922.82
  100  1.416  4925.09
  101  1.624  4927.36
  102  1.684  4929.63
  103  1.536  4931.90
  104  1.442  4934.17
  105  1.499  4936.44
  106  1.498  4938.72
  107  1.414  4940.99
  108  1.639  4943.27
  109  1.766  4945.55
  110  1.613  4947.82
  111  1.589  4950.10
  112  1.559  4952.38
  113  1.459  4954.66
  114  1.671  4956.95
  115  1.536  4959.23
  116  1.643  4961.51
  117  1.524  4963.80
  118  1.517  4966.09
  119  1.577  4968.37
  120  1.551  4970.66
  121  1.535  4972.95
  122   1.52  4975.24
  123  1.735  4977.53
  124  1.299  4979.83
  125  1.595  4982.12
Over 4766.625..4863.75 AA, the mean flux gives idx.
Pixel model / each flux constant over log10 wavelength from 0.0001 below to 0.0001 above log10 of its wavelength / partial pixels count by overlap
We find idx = 1.52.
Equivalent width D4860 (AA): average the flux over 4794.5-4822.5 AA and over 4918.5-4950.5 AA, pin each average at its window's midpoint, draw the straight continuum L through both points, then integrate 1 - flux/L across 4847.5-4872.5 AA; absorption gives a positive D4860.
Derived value 1.5 AA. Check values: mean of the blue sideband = 1.54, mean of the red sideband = 1.55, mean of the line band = 1.45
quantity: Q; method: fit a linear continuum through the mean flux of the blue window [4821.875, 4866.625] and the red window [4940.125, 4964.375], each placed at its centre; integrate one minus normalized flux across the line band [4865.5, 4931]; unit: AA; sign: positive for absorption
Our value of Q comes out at 3.1 AA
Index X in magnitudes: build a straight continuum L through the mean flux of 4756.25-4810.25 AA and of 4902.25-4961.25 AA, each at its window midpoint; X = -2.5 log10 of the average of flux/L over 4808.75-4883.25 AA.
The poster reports 0.03 mag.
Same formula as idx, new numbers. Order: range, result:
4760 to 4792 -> 1.52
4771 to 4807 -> 1.53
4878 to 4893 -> 1.47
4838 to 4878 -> 1.45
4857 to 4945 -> 1.5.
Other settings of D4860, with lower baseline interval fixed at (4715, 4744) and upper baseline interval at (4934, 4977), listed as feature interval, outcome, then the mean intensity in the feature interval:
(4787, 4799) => 0.2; 1.51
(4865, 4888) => 2.1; 1.41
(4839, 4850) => 0.5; 1.47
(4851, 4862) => 0.4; 1.48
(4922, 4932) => 0.0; 1.56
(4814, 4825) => 0.2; 1.51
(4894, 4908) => 0.4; 1.51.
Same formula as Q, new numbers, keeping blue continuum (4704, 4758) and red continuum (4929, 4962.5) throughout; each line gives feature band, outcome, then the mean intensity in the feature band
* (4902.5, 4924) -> 0.75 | 1.51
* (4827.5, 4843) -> 0.20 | 1.52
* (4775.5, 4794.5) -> 0.20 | 1.52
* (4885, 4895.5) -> 0.72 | 1.45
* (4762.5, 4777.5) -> -0.07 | 1.53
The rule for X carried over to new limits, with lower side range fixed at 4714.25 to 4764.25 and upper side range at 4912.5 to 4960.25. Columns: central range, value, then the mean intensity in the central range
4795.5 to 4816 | -0.003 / 1.53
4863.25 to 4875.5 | 0.147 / 1.34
